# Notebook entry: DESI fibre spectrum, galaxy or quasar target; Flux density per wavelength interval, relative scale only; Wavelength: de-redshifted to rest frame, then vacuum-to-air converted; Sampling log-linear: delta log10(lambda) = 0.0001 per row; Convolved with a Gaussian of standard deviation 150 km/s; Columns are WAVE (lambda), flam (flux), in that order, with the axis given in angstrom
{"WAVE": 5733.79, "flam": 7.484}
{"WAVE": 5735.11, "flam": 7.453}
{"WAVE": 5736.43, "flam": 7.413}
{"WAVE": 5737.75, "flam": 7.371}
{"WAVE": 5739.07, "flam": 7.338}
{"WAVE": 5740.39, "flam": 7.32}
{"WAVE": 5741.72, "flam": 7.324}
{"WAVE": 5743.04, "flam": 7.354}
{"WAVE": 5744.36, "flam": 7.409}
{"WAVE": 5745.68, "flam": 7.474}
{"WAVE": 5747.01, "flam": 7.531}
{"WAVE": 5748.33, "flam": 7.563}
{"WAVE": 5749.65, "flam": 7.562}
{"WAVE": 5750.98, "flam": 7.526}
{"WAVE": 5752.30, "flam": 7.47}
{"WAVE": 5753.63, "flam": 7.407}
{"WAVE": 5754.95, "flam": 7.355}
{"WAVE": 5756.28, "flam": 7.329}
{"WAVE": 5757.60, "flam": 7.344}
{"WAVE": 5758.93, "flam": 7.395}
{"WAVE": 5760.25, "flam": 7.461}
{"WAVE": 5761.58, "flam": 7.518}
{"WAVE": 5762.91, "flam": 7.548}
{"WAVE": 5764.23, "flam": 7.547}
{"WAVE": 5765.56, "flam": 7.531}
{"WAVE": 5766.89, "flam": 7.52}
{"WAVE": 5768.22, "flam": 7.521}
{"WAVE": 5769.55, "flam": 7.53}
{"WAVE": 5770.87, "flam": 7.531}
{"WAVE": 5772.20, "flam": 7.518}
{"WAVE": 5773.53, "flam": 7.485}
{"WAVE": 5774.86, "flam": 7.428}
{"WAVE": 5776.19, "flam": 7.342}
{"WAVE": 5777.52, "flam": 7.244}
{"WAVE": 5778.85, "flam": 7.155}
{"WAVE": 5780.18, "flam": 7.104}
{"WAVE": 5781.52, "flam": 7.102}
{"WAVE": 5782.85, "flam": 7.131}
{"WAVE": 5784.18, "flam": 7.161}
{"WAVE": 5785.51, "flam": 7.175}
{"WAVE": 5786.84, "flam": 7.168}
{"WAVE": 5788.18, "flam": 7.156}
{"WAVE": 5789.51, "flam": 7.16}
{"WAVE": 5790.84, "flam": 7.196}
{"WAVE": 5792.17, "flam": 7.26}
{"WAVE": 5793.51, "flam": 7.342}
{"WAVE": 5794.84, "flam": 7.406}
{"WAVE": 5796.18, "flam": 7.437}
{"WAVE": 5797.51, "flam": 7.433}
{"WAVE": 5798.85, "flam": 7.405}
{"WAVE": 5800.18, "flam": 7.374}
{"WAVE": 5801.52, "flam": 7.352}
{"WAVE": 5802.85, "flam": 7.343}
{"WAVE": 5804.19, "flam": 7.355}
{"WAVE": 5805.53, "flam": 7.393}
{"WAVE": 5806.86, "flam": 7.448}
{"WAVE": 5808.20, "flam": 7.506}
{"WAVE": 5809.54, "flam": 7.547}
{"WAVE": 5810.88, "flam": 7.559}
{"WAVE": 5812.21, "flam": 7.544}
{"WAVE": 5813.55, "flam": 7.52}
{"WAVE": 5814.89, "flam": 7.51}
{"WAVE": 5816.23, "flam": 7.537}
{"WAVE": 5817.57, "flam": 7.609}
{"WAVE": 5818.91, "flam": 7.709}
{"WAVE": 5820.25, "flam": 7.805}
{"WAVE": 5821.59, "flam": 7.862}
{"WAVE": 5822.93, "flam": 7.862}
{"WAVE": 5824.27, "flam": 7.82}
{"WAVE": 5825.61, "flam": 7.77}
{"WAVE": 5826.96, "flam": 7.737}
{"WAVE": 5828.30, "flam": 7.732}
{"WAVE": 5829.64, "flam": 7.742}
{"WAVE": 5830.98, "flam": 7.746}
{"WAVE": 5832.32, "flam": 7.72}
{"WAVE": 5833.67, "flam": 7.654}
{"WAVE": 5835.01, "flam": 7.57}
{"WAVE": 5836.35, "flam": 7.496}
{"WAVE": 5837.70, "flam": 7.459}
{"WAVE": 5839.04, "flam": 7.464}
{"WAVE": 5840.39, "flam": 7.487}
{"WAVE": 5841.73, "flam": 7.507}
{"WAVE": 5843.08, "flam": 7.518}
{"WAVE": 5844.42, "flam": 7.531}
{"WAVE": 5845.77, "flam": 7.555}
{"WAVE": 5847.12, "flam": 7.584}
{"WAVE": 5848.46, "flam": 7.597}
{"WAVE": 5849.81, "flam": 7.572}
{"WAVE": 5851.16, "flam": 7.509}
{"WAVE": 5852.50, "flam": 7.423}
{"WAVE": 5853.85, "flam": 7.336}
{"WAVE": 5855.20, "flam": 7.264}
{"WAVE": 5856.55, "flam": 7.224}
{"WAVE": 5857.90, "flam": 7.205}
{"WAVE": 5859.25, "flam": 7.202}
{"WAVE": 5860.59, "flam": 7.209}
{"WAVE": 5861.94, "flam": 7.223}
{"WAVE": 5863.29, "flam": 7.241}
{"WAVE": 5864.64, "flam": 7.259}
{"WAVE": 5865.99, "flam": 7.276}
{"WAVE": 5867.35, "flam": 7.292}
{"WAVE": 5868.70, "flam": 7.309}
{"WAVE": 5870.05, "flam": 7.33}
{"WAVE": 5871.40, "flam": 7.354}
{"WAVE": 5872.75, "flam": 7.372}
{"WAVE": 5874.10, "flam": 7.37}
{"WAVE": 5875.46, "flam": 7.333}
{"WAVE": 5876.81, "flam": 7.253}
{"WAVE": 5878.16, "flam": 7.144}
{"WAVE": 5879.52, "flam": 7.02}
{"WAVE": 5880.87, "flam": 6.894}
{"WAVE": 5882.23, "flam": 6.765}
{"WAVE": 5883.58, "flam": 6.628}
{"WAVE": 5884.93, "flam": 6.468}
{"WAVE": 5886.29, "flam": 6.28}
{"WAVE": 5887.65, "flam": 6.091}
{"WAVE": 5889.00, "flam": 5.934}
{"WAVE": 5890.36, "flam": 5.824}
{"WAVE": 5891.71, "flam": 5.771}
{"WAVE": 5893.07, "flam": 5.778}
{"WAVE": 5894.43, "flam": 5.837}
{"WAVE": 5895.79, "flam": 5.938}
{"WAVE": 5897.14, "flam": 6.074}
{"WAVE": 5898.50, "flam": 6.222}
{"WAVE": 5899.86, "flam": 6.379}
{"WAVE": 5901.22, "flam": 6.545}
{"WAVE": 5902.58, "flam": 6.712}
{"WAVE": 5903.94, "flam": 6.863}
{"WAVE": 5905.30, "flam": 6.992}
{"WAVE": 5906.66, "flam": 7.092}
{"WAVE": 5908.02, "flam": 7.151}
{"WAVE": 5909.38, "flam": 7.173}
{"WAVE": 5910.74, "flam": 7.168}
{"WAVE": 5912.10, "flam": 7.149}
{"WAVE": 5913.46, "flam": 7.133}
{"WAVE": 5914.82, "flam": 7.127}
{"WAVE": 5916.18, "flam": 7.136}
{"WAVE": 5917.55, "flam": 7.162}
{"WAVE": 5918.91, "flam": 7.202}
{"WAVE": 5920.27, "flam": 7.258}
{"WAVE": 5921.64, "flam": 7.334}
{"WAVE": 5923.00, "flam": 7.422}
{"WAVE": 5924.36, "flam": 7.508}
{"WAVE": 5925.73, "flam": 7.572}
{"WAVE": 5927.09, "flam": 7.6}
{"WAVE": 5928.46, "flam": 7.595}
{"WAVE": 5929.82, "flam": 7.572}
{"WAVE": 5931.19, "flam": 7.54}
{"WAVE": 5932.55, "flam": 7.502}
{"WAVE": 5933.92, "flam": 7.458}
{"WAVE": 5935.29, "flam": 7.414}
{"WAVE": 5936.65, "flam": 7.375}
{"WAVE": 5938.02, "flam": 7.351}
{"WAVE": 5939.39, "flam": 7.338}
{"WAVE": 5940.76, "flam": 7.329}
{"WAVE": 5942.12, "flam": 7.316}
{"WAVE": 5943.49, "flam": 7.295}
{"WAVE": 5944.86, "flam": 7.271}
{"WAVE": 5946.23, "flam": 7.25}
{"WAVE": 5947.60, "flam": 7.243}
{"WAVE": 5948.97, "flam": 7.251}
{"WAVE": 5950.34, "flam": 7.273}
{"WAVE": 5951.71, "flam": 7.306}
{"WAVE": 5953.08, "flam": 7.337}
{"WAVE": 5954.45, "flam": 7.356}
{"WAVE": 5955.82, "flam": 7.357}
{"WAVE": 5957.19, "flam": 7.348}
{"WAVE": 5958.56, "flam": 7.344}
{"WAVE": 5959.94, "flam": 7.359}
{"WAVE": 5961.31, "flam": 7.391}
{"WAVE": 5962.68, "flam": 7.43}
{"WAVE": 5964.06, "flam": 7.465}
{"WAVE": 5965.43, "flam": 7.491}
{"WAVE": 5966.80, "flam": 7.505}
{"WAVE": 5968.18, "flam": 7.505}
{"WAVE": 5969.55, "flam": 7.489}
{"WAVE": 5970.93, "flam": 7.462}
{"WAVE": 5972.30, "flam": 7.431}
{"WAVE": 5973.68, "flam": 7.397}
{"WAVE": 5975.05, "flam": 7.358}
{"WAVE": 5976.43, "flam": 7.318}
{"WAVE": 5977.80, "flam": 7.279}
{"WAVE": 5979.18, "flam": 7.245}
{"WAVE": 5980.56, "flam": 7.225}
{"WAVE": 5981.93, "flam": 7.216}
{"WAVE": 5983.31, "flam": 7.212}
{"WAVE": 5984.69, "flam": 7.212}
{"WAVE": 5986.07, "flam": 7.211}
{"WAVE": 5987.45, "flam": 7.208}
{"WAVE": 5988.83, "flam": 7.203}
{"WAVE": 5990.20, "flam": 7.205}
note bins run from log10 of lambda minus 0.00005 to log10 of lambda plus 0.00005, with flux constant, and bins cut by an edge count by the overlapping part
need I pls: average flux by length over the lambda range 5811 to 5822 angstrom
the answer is 7.63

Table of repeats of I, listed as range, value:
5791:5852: 7.55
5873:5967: 7.05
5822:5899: 7.14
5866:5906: 6.66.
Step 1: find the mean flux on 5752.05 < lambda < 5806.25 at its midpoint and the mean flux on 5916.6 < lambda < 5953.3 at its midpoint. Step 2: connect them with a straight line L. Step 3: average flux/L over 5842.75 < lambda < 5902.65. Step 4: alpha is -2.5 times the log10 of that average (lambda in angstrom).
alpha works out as 0.07 mag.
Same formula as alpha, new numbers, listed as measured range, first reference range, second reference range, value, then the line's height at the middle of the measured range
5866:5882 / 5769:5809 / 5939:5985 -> 0.02 mag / 7.33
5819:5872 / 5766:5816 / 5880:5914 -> -0.09 mag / 6.93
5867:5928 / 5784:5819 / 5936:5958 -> 0.07 mag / 7.34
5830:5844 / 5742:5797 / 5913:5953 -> -0.03 mag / 7.37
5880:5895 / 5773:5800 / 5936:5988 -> 0.17 mag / 7.31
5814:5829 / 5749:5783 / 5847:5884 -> -0.06 mag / 7.32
